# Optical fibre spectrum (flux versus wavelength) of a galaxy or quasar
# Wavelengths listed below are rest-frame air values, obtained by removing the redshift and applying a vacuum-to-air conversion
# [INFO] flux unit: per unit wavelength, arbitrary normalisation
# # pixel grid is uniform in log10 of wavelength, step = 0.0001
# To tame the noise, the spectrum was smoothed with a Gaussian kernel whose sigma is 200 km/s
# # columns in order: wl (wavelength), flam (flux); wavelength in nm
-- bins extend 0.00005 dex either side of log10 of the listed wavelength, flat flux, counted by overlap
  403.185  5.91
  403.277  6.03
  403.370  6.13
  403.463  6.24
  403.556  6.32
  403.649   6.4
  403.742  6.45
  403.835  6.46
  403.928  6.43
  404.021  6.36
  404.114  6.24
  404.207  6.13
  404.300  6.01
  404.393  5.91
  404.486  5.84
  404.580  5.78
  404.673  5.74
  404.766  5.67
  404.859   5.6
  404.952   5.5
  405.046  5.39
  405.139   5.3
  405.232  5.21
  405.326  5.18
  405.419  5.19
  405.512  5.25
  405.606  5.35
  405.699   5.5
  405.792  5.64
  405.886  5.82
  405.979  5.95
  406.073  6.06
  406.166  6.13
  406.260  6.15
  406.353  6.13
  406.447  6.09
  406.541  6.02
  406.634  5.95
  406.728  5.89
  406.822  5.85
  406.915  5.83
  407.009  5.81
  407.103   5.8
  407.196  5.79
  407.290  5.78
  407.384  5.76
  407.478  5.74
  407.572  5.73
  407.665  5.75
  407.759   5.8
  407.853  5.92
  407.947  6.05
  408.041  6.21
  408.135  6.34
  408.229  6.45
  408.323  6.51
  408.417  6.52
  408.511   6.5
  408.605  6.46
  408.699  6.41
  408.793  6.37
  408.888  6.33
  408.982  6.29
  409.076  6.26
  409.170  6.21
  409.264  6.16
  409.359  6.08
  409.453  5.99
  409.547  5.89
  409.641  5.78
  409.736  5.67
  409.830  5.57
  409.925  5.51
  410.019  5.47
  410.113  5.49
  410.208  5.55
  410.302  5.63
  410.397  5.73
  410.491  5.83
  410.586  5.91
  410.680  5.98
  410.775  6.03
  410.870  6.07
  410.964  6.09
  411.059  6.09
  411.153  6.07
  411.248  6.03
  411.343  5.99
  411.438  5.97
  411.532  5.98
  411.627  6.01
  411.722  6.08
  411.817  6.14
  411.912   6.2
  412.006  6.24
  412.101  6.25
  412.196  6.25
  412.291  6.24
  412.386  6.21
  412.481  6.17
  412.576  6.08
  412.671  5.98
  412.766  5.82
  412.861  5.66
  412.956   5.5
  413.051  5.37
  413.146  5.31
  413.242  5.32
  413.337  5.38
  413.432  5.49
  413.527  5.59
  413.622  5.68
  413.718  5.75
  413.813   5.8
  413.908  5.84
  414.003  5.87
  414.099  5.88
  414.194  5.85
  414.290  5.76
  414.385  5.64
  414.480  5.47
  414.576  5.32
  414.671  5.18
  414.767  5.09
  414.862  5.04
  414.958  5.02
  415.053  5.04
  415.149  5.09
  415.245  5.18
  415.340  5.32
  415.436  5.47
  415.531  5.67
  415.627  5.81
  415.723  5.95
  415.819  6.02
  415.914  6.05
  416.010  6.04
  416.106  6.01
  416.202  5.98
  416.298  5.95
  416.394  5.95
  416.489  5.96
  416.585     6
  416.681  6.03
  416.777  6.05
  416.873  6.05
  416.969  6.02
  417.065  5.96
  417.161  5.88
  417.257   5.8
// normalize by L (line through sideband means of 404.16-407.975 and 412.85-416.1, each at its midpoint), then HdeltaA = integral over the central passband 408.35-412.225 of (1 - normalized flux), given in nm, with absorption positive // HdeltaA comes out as -0.26 nm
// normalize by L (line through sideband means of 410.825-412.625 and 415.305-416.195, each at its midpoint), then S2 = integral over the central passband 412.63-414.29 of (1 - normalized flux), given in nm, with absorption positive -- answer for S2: 0.09 nm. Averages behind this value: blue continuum 6.12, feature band 5.65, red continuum 5.83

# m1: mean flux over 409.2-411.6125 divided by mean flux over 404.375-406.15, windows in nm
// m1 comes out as 1.05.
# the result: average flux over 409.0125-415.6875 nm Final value 5.76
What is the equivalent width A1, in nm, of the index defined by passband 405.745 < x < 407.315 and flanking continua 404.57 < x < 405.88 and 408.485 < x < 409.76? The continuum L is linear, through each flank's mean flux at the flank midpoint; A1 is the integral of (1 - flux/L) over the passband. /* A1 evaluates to -0.06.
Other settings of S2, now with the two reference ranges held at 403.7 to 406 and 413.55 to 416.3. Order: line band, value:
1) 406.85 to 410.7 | -0.186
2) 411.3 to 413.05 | -0.117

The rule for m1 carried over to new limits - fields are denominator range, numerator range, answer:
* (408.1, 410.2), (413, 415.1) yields 0.90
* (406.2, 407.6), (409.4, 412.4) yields 1.01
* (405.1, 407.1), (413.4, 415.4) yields 0.95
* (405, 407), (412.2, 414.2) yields 1.01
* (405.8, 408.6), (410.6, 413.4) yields 0.99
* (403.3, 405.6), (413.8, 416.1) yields 0.95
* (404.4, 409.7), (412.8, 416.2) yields 0.94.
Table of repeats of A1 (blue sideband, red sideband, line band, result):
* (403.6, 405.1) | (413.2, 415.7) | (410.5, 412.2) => -0.13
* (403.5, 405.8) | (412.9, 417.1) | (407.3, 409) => -0.12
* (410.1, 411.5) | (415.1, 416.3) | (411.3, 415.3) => 0.08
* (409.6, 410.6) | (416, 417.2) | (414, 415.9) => 0.13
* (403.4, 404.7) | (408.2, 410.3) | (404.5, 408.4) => 0.20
